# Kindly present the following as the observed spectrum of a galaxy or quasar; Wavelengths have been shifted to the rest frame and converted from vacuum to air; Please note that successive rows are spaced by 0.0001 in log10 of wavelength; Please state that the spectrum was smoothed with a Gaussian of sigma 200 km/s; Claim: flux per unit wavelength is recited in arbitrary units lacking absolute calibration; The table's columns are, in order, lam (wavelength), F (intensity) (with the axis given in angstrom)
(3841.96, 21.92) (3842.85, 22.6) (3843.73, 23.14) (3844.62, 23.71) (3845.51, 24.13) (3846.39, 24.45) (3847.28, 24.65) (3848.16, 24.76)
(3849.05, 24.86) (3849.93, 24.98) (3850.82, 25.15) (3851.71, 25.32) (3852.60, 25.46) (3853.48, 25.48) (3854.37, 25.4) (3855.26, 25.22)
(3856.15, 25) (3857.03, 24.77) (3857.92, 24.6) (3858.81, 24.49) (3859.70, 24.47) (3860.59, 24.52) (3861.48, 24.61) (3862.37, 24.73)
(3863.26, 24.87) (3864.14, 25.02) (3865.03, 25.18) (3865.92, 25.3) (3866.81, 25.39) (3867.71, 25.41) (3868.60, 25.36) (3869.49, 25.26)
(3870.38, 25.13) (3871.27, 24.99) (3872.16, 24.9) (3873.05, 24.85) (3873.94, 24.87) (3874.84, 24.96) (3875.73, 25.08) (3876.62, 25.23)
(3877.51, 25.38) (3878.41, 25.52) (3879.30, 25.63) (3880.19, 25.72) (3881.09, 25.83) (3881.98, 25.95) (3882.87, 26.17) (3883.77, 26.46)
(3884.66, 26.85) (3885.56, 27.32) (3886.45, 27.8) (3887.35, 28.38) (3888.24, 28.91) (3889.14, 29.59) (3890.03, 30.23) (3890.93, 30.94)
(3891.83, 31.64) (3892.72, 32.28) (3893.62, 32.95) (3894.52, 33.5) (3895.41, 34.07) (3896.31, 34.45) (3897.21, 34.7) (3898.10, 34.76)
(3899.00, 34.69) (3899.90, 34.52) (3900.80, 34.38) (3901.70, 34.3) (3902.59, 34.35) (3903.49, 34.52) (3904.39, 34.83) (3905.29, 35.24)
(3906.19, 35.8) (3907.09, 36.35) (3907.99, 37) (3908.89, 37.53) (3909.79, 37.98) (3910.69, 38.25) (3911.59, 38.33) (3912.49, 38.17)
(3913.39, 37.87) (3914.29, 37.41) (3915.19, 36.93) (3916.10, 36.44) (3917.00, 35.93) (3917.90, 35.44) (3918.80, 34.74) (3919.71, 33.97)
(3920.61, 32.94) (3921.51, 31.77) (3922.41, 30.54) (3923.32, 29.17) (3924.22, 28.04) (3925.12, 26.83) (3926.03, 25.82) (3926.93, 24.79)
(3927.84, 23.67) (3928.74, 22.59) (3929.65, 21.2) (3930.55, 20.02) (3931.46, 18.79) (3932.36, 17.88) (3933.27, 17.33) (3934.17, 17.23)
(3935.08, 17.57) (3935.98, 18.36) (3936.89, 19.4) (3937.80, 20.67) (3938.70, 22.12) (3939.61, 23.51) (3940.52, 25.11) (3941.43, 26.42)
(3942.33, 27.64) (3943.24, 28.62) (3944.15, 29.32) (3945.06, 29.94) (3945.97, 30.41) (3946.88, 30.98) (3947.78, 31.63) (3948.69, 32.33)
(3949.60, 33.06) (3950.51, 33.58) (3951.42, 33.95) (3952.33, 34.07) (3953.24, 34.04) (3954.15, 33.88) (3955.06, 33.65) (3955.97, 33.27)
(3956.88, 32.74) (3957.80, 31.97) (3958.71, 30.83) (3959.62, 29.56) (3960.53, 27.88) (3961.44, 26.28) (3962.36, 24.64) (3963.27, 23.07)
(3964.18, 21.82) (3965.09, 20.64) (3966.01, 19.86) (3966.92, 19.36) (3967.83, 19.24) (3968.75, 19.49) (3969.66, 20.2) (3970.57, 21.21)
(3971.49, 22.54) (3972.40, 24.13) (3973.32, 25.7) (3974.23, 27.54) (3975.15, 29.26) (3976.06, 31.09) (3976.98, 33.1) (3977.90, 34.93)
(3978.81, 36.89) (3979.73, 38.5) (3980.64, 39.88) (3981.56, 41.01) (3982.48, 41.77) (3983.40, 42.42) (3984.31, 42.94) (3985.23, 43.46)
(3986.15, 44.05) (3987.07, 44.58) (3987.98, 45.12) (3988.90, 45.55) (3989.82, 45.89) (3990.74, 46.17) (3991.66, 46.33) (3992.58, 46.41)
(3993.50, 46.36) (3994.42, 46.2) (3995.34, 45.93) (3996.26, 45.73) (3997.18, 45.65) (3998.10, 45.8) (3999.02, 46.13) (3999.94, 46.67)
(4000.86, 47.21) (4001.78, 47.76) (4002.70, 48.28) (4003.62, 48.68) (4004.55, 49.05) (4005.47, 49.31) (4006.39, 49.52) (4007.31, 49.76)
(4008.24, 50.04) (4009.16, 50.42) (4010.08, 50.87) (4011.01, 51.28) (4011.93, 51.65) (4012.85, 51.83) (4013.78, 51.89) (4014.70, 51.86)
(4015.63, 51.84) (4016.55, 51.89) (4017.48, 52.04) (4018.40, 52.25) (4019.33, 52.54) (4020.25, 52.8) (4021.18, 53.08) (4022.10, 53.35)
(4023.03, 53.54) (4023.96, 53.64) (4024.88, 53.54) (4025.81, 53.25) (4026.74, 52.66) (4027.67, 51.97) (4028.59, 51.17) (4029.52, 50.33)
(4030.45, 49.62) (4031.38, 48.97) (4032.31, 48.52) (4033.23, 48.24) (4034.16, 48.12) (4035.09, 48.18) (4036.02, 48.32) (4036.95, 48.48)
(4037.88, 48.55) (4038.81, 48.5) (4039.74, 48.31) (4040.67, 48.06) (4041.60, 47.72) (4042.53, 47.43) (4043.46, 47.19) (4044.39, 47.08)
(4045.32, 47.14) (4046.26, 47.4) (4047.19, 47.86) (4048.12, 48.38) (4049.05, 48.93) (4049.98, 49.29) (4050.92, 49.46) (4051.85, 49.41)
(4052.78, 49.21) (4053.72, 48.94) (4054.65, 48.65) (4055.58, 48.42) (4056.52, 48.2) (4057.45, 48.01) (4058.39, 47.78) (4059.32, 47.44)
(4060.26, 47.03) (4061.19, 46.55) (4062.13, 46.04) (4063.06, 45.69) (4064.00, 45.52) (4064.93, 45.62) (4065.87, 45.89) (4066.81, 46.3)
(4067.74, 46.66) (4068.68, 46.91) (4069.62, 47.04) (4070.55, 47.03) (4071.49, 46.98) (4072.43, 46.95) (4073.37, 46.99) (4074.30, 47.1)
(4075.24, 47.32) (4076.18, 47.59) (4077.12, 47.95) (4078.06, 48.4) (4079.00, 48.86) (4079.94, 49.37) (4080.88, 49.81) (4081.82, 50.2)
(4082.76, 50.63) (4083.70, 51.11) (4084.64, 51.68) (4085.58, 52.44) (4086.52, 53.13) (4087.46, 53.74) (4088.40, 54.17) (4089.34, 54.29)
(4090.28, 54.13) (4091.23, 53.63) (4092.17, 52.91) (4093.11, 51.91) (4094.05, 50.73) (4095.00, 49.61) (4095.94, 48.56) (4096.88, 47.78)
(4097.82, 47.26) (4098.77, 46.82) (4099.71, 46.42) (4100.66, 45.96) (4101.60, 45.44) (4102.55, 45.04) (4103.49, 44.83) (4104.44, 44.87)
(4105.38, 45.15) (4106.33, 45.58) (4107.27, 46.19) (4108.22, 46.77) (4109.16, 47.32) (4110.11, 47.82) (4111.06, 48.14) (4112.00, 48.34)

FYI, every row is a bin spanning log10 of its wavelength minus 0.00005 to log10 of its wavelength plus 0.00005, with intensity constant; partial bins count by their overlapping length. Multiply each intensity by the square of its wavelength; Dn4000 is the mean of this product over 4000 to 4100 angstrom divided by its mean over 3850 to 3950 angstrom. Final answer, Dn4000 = 1.87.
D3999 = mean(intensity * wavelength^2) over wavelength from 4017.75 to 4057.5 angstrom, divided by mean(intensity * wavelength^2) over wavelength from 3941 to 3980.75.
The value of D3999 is 1.8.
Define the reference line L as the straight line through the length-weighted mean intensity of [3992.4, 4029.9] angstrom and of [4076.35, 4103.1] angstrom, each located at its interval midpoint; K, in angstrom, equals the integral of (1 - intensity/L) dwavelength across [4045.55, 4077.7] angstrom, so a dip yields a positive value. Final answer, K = 1.7 angstrom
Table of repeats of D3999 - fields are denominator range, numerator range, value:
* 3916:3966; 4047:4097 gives 1.90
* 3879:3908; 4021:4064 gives 1.68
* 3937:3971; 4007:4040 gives 1.92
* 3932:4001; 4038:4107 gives 1.57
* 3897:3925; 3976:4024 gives 1.41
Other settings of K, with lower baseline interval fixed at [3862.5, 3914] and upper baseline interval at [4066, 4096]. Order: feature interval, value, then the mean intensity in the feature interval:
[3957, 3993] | 6.0 angstrom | 32.7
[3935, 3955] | 4.3 angstrom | 28.3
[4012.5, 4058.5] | -4.9 angstrom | 49.9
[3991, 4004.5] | -1.8 angstrom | 46.7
